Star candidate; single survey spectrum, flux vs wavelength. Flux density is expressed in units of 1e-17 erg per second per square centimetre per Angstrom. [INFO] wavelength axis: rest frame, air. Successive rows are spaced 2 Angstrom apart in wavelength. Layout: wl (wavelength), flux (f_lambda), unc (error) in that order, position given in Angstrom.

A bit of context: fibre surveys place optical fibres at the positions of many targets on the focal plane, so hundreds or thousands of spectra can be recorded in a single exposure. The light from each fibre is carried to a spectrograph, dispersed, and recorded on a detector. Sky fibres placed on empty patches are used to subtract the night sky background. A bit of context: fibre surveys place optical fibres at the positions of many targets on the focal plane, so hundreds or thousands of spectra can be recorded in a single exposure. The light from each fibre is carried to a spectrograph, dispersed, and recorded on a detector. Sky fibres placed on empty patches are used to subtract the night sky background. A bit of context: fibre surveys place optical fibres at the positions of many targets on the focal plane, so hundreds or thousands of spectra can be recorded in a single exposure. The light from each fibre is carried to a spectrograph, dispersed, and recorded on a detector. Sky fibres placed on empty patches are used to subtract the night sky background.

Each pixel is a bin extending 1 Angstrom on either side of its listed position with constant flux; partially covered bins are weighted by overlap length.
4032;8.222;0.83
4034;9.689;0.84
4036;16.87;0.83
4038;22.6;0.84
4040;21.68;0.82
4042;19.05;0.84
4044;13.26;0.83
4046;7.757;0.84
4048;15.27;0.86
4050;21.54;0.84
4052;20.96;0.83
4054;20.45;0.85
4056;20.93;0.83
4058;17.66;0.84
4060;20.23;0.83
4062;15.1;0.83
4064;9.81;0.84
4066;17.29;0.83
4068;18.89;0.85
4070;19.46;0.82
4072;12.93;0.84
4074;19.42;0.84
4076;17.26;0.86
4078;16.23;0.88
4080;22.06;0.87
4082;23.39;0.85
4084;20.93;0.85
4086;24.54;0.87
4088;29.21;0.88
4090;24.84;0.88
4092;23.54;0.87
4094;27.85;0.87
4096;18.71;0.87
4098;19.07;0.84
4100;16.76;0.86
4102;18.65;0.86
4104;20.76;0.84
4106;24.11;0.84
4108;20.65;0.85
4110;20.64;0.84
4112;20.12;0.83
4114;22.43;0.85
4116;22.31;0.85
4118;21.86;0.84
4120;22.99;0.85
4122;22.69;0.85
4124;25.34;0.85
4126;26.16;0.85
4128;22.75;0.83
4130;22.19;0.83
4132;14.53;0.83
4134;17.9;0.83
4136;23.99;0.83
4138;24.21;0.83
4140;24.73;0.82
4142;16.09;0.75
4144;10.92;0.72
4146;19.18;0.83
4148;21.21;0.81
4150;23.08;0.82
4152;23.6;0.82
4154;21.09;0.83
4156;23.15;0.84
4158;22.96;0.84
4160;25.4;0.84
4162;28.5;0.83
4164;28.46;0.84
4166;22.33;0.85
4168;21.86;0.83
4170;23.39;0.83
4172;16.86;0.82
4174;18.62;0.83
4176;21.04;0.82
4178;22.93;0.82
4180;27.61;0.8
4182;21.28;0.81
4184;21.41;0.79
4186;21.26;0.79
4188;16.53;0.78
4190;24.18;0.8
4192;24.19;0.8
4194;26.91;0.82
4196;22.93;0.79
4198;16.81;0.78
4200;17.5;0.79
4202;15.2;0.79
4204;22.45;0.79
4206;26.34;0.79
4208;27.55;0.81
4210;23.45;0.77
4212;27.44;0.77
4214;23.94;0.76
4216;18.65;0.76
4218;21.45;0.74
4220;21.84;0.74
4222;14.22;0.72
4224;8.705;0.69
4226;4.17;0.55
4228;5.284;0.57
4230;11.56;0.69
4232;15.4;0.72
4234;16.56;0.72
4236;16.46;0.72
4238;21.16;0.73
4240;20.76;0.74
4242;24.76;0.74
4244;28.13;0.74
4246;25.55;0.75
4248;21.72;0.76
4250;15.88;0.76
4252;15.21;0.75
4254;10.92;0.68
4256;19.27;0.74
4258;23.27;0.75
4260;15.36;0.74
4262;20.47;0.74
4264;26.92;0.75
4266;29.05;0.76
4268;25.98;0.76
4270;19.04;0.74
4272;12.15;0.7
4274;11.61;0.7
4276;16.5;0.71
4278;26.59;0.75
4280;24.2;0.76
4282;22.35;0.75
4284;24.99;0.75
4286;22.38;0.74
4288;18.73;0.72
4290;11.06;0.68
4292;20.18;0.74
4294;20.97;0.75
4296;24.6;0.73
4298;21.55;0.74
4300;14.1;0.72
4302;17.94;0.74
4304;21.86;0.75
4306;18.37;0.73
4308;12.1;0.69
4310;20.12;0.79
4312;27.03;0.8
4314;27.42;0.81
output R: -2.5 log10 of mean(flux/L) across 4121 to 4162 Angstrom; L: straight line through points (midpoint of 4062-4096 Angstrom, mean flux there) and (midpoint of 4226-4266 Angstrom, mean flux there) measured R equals -0.11 mag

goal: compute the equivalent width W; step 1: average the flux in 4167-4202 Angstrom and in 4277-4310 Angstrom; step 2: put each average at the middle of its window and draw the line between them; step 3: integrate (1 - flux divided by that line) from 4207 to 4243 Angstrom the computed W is 5.0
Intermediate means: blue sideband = 21.3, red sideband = 20.1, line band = 18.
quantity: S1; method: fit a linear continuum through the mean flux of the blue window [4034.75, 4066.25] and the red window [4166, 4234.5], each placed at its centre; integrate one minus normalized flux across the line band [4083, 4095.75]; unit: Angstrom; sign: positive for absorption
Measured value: -4.73 Angstrom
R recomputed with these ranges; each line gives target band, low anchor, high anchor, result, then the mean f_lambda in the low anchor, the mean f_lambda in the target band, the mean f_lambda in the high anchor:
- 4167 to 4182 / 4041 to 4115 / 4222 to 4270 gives -0.156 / 19.5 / 21.7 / 18.3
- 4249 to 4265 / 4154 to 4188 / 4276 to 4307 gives 0.150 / 22.7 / 18.4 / 20.5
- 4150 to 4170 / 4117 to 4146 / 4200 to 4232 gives -0.197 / 21.1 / 24.1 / 18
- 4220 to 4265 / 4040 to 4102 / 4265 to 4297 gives 0.169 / 19.2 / 17.5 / 20.6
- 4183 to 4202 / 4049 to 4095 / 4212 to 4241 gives -0.227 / 20.2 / 21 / 16.1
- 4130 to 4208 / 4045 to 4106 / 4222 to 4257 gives -0.217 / 19.5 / 21.7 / 16.5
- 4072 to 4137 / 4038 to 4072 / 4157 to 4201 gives -0.112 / 17.5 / 21.5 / 22.4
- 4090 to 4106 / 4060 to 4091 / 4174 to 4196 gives -0.060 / 19.5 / 21.2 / 22.6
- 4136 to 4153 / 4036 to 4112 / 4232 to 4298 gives -0.041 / 19.5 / 20.6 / 20.3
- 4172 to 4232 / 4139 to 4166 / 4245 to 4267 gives 0.086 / 22.2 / 19.7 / 20.3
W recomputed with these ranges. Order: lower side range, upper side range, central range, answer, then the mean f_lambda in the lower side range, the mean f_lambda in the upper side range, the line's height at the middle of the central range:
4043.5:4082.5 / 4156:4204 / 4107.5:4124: -2.0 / 17.5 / 22.1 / 19.6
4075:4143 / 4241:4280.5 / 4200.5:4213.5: -1.6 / 21.7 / 20.6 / 21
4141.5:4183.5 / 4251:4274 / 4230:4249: -0.6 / 21.9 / 19.4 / 20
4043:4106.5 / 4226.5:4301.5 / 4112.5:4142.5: -4.3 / 19.3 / 19.4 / 19.3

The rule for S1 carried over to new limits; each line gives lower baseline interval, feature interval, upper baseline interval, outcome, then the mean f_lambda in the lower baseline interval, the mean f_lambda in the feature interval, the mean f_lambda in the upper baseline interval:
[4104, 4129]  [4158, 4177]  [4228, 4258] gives -1.8 Angstrom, 22.6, 22.9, 18.5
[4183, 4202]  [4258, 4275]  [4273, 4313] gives -0.1 Angstrom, 21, 20.3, 19.9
